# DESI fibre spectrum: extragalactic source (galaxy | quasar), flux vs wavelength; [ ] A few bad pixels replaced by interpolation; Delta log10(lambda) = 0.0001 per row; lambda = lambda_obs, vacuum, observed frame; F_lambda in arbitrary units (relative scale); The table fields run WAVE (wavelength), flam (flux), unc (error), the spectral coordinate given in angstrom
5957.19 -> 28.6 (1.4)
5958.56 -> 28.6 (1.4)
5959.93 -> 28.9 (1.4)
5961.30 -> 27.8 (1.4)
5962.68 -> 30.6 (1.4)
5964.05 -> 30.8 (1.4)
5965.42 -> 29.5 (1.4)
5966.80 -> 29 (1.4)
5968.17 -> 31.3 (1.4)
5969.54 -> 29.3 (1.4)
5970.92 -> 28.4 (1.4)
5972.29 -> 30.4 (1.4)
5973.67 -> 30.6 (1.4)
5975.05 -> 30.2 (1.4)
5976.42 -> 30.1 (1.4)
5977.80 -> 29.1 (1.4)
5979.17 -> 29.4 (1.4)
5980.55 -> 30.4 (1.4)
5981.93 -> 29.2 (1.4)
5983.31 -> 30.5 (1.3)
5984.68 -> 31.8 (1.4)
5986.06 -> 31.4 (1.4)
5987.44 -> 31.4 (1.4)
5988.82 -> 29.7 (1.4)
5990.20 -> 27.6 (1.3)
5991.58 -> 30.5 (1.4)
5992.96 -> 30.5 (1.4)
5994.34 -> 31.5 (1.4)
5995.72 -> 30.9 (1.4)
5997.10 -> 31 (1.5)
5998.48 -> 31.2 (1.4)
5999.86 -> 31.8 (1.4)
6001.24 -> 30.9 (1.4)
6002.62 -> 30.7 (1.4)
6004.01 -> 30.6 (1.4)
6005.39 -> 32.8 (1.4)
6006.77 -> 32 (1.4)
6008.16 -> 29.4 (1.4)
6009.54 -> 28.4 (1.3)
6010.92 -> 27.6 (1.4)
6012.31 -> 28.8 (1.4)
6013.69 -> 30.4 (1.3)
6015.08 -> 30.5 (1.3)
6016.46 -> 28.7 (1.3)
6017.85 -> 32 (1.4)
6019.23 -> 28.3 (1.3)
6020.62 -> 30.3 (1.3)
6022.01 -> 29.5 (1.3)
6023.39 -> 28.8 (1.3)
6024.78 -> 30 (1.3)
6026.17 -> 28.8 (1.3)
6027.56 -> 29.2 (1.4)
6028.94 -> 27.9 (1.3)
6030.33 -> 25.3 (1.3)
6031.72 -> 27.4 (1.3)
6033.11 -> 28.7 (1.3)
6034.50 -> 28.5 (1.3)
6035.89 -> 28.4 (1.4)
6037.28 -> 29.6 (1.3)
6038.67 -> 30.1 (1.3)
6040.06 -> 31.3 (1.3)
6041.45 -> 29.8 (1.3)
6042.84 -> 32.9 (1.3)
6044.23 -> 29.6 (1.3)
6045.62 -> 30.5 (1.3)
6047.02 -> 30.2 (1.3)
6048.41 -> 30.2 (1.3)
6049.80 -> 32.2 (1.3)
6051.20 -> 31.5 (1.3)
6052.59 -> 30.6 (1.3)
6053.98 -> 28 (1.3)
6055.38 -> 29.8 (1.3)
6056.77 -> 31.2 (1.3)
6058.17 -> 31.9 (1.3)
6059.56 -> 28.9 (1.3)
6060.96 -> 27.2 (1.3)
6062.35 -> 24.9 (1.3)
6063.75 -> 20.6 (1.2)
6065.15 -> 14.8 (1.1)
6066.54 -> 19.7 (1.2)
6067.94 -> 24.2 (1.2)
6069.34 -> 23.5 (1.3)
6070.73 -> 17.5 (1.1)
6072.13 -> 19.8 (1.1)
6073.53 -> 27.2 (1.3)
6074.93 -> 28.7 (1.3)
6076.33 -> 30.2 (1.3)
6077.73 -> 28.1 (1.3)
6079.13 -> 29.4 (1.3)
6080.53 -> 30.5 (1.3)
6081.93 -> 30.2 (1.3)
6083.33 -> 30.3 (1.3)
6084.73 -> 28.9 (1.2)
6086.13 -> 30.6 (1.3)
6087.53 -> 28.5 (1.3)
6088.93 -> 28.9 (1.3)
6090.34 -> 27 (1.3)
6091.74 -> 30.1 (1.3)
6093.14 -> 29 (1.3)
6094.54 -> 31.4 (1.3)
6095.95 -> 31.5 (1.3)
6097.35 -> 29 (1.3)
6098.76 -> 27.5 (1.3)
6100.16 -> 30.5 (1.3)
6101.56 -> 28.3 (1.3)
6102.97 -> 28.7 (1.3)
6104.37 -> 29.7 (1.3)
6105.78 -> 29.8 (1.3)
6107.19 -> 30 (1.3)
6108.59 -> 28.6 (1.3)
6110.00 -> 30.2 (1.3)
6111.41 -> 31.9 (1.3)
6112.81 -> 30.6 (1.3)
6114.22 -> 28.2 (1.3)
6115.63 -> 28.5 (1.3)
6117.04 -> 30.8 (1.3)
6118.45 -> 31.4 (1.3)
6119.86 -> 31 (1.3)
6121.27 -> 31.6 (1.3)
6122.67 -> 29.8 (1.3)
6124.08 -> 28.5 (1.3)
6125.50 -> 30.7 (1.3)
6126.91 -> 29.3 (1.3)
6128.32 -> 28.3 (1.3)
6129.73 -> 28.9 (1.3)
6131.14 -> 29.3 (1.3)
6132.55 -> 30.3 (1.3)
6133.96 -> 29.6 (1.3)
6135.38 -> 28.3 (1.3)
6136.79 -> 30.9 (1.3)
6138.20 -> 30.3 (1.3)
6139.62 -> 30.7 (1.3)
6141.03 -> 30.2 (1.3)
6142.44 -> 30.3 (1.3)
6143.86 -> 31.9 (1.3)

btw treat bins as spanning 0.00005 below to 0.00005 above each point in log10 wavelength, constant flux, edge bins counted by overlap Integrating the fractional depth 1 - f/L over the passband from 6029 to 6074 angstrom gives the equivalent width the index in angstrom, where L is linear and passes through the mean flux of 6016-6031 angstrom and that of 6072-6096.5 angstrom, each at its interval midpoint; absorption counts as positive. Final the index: 2.6 angstrom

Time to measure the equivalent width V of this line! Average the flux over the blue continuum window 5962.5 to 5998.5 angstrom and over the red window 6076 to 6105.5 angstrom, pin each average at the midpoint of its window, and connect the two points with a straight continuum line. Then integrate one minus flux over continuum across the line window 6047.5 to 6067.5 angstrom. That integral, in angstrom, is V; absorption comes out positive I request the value 1.6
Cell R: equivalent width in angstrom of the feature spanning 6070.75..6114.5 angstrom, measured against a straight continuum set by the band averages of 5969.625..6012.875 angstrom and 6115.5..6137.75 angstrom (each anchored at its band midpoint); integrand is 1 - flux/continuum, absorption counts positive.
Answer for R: 1.5 angstrom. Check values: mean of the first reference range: 30.3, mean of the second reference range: 29.9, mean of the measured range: 29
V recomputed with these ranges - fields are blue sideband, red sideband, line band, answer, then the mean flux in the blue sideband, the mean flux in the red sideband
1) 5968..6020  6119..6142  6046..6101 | 4.05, 30.2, 29.9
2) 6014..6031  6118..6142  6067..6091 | 1.93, 29.1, 29.9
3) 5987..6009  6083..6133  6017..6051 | 0.90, 30.8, 29.7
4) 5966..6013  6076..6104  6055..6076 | 3.51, 30.2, 29.4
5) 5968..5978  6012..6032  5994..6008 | -0.87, 29.9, 29.1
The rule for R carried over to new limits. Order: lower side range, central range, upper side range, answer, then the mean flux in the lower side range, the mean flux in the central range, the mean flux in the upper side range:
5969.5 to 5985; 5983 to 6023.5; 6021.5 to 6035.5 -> -1.6 angstrom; 29.9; 30.3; 28.4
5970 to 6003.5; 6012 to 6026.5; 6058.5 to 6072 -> -1.4 angstrom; 30.4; 29.7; 22.5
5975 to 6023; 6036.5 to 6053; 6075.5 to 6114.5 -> -0.4 angstrom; 30.3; 30.7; 29.6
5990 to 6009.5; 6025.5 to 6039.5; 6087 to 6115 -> 0.9 angstrom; 30.8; 28.4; 29.5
